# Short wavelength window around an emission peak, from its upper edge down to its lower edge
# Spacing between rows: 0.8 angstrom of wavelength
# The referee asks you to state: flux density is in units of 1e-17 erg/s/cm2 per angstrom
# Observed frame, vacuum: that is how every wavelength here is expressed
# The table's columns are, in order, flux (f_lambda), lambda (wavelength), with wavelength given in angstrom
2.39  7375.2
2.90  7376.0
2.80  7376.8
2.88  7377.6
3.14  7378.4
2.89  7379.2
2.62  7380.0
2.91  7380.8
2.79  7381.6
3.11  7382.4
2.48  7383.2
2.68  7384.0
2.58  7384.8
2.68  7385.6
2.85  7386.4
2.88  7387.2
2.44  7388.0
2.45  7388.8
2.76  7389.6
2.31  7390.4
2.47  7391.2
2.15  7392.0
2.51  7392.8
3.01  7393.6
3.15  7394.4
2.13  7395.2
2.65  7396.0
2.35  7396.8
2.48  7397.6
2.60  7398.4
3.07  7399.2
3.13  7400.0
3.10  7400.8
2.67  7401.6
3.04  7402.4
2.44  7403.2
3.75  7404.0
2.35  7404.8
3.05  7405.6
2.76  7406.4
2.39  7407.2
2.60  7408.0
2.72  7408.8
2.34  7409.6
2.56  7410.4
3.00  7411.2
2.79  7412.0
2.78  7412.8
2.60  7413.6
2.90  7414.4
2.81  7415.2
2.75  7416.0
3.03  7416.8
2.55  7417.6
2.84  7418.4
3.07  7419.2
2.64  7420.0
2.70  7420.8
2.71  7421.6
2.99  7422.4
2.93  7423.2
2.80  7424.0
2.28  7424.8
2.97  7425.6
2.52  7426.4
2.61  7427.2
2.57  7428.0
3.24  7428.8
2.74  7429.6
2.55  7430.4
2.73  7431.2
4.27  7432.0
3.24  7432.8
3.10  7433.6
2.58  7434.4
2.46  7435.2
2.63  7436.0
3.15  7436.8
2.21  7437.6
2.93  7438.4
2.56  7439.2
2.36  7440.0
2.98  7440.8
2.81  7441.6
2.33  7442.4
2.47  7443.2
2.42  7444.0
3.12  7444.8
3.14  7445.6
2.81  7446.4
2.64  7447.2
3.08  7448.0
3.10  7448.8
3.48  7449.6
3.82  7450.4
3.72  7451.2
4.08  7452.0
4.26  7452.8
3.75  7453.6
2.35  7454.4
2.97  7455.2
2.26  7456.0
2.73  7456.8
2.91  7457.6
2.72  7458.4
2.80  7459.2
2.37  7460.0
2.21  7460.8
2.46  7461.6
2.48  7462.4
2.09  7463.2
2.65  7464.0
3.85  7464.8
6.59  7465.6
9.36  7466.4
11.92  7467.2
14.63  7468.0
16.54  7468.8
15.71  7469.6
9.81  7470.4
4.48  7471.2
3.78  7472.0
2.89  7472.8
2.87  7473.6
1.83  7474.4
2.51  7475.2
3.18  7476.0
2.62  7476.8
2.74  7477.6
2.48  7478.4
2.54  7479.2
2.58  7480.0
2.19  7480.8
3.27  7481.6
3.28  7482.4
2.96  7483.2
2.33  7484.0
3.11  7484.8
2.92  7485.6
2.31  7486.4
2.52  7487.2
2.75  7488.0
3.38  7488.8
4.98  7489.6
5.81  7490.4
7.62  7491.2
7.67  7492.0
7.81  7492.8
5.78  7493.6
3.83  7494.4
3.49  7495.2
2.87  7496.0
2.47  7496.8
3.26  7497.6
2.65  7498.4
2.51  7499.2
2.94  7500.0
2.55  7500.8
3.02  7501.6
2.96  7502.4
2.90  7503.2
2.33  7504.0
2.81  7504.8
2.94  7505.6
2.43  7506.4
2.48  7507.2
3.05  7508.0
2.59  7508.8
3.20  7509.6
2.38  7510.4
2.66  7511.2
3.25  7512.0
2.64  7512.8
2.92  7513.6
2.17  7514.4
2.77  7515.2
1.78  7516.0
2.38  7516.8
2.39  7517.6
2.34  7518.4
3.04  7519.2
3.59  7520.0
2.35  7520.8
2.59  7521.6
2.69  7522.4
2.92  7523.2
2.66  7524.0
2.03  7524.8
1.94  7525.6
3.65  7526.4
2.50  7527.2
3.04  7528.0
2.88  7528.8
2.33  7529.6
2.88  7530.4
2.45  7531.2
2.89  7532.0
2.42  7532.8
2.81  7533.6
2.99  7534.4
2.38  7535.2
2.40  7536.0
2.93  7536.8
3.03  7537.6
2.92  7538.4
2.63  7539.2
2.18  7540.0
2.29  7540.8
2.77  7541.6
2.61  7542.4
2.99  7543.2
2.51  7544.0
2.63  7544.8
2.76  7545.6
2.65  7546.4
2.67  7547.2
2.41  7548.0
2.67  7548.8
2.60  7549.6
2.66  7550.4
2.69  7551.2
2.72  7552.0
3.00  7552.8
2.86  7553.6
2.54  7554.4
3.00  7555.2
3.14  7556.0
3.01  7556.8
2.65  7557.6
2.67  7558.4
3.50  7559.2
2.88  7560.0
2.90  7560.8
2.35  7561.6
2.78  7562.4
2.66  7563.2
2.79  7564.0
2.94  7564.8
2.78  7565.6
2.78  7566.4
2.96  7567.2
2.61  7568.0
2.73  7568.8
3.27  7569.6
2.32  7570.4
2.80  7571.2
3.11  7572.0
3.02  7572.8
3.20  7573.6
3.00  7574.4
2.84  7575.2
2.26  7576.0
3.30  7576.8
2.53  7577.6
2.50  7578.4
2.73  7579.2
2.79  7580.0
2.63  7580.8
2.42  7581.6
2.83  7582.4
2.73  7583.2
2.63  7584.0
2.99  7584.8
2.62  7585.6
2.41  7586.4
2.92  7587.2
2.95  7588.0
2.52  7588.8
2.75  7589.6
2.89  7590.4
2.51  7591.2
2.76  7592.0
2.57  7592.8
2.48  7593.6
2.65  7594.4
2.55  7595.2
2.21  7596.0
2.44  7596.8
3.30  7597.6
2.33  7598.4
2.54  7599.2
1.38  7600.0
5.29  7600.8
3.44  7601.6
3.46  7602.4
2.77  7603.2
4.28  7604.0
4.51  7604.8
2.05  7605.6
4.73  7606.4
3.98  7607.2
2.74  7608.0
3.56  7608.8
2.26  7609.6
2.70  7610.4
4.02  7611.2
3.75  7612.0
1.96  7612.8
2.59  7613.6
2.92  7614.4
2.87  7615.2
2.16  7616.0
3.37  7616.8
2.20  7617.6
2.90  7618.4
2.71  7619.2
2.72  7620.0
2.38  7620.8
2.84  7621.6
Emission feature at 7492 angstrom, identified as [N II]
